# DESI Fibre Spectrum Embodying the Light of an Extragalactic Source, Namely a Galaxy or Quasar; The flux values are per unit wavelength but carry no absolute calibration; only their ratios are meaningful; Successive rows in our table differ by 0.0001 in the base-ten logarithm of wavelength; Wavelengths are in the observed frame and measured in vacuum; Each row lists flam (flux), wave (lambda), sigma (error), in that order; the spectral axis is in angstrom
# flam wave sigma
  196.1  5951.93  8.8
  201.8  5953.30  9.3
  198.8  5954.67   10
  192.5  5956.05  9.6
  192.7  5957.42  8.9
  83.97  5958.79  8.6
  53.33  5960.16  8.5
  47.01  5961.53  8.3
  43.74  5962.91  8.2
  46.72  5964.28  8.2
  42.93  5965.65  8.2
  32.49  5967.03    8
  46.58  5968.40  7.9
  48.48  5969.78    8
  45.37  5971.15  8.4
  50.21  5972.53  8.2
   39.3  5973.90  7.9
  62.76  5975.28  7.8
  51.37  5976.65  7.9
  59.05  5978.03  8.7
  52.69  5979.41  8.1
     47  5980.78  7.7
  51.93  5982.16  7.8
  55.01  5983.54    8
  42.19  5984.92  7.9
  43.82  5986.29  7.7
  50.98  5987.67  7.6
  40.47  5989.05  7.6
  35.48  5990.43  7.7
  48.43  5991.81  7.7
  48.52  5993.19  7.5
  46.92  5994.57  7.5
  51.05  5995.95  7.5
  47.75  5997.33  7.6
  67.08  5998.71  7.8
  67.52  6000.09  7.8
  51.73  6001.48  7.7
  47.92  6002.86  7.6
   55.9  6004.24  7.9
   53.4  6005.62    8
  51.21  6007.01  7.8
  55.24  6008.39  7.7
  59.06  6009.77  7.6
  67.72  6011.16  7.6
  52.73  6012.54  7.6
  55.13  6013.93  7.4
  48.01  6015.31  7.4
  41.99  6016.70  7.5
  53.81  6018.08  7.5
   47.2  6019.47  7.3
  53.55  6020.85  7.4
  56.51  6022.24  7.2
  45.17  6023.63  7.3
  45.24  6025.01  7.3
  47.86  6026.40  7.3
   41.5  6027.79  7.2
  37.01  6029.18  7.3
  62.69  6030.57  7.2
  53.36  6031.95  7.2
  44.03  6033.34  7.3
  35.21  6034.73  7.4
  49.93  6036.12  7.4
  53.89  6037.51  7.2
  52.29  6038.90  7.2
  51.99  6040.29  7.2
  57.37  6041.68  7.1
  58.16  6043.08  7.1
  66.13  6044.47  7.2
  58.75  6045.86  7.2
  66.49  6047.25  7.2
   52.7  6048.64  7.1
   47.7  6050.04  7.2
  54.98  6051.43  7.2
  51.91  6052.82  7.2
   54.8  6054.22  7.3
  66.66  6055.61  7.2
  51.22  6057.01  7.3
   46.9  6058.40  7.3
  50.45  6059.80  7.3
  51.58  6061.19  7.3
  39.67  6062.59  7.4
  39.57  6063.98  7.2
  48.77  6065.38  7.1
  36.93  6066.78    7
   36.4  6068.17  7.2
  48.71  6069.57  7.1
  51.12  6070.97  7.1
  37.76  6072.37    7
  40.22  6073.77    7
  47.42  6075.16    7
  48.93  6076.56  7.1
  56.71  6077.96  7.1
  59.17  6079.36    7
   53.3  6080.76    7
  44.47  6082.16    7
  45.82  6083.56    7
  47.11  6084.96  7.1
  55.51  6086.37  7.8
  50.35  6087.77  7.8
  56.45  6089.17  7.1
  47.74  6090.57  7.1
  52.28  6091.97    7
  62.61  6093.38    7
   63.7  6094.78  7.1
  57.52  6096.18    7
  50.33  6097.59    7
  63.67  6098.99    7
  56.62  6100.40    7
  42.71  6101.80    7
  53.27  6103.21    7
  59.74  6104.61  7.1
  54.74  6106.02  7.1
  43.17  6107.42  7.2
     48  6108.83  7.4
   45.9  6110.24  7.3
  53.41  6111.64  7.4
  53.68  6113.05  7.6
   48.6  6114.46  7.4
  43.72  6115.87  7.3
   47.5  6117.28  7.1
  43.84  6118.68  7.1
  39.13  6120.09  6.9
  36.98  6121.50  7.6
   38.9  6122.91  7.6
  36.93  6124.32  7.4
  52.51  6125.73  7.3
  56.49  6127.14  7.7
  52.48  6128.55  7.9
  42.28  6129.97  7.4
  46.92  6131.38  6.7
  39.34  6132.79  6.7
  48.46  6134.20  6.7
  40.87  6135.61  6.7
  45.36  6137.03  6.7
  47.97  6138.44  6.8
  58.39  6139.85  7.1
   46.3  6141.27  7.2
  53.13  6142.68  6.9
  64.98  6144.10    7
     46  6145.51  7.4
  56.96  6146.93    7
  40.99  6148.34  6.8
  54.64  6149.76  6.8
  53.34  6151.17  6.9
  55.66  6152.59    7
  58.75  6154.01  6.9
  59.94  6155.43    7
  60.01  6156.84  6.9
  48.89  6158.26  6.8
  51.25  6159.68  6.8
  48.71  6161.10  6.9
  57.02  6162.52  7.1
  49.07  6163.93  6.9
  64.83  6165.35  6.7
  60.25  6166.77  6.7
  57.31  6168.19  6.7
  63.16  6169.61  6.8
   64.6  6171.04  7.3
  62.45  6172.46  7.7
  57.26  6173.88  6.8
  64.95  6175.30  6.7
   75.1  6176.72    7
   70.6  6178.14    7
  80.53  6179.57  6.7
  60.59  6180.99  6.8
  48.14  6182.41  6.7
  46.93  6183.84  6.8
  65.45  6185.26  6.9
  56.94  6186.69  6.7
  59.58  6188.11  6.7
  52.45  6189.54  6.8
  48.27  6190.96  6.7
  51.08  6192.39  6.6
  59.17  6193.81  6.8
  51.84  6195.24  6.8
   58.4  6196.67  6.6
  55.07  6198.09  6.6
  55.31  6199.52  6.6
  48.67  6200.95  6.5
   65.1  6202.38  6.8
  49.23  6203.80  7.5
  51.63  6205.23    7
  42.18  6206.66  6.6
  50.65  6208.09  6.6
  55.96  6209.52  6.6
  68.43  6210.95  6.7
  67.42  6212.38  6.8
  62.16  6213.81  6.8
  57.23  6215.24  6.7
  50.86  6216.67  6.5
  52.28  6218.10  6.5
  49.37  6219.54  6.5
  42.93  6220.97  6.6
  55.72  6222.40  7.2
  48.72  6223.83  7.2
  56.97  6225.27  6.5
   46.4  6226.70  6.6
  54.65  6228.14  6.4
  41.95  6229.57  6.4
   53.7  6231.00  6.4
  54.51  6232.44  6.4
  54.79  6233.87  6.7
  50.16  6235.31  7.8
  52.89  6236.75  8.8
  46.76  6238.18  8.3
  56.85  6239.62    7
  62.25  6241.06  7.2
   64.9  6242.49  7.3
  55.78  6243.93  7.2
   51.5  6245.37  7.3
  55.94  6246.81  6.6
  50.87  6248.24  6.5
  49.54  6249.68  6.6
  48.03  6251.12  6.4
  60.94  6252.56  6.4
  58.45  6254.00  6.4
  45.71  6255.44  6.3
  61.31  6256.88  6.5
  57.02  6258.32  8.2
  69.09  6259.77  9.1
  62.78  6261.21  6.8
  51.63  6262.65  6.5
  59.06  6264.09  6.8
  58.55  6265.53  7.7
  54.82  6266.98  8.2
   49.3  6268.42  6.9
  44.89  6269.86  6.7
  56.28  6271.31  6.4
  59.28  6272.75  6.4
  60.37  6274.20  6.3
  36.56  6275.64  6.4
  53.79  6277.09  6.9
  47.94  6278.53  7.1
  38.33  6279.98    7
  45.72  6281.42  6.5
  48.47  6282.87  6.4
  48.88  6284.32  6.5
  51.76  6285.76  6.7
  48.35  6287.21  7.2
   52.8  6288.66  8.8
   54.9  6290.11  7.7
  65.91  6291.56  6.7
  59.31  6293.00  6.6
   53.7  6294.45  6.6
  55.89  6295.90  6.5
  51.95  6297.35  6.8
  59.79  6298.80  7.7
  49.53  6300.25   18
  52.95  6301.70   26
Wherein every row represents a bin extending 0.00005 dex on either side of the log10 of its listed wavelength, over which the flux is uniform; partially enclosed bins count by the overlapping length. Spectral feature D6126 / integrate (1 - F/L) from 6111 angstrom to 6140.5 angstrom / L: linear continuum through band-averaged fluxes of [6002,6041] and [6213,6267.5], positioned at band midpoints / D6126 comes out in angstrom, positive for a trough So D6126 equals 3.5 angstrom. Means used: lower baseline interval 50.7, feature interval 46.3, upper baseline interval 54.4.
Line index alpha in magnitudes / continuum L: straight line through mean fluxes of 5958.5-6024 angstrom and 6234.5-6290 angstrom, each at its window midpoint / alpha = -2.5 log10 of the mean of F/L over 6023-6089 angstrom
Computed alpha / 0.03 mag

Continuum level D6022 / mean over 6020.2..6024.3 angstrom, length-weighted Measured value 51.7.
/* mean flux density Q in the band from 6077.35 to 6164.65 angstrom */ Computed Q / 50.8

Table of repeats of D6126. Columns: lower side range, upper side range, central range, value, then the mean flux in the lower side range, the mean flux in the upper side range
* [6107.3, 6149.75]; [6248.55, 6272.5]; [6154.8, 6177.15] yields -4.1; 47.5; 55.4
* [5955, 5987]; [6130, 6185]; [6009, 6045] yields 5.8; 63.7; 55.5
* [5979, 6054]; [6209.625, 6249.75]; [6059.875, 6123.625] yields 4.3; 51.5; 54.2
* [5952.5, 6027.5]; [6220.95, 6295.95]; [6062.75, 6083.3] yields 4.5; 61.6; 53.4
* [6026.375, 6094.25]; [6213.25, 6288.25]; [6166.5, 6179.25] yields -3.1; 50.5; 53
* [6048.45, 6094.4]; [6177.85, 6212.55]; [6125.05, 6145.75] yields 1.4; 49.6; 56.4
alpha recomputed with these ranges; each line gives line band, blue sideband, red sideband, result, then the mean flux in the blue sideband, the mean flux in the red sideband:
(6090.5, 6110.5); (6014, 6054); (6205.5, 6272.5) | -0.03 mag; 51.4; 54.4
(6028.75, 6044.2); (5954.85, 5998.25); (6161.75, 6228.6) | 0.15 mag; 59.7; 56.9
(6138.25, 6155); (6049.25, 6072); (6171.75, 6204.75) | 0.04 mag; 48.4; 58.4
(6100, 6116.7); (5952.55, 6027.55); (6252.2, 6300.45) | 0.16 mag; 61.5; 53.9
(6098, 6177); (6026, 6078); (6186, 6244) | 0.00 mag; 49.9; 54.1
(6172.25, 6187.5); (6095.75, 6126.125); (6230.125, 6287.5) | -0.23 mag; 48.5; 53.4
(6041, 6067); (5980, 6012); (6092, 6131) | -0.05 mag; 51.6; 49.9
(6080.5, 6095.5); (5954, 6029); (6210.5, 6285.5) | 0.08 mag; 58.4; 53.6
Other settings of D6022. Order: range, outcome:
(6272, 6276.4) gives 52.1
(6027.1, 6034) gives 47.8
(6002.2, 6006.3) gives 52.5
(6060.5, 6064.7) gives 43.6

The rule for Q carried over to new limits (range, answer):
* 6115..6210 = 53.4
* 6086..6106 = 55.2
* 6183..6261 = 54.5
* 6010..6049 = 52.1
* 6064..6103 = 50.3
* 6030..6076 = 50.4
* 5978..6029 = 50.7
